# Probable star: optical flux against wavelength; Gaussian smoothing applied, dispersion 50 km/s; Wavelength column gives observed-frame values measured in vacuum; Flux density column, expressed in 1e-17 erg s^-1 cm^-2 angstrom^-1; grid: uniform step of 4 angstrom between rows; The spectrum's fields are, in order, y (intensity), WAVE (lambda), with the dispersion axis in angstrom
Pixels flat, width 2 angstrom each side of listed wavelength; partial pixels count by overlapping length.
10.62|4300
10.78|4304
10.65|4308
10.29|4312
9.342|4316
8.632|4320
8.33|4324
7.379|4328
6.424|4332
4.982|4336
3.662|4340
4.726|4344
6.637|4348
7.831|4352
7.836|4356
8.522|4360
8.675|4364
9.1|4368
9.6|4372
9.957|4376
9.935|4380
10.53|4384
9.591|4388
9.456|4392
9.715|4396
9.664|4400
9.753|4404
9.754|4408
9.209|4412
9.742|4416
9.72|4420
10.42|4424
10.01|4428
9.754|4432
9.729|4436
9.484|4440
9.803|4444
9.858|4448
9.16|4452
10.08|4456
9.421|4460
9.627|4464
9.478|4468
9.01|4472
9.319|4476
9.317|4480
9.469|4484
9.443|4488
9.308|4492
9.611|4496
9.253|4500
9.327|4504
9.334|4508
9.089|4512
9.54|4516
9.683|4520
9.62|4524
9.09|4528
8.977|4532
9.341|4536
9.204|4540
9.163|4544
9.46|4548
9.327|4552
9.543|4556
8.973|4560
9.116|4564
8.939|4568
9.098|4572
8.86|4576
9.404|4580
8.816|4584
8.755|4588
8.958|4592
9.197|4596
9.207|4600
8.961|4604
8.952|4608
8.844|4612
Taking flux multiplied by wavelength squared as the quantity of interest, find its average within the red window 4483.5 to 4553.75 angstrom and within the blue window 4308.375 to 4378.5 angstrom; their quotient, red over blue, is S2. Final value 1.29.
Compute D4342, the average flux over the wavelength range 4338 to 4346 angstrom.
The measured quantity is 4.19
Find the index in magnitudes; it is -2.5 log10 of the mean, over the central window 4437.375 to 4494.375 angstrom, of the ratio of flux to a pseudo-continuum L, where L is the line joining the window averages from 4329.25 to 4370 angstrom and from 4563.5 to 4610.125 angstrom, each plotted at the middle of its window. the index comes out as -0.20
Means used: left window 6.85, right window 9.02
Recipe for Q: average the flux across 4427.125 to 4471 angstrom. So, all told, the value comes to 9.65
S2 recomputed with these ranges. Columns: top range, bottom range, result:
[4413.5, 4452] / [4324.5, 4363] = 1.55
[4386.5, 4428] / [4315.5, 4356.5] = 1.49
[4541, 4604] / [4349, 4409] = 1.07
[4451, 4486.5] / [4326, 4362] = 1.55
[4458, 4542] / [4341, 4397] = 1.15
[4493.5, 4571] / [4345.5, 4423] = 1.08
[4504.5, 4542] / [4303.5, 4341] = 1.27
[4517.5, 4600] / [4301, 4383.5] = 1.23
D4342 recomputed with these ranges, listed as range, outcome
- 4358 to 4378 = 9.17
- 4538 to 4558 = 9.34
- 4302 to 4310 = 10.7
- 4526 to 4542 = 9.15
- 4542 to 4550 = 9.31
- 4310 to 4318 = 9.82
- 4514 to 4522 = 9.61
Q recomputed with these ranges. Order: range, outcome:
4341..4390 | 8.48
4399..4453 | 9.73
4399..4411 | 9.69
